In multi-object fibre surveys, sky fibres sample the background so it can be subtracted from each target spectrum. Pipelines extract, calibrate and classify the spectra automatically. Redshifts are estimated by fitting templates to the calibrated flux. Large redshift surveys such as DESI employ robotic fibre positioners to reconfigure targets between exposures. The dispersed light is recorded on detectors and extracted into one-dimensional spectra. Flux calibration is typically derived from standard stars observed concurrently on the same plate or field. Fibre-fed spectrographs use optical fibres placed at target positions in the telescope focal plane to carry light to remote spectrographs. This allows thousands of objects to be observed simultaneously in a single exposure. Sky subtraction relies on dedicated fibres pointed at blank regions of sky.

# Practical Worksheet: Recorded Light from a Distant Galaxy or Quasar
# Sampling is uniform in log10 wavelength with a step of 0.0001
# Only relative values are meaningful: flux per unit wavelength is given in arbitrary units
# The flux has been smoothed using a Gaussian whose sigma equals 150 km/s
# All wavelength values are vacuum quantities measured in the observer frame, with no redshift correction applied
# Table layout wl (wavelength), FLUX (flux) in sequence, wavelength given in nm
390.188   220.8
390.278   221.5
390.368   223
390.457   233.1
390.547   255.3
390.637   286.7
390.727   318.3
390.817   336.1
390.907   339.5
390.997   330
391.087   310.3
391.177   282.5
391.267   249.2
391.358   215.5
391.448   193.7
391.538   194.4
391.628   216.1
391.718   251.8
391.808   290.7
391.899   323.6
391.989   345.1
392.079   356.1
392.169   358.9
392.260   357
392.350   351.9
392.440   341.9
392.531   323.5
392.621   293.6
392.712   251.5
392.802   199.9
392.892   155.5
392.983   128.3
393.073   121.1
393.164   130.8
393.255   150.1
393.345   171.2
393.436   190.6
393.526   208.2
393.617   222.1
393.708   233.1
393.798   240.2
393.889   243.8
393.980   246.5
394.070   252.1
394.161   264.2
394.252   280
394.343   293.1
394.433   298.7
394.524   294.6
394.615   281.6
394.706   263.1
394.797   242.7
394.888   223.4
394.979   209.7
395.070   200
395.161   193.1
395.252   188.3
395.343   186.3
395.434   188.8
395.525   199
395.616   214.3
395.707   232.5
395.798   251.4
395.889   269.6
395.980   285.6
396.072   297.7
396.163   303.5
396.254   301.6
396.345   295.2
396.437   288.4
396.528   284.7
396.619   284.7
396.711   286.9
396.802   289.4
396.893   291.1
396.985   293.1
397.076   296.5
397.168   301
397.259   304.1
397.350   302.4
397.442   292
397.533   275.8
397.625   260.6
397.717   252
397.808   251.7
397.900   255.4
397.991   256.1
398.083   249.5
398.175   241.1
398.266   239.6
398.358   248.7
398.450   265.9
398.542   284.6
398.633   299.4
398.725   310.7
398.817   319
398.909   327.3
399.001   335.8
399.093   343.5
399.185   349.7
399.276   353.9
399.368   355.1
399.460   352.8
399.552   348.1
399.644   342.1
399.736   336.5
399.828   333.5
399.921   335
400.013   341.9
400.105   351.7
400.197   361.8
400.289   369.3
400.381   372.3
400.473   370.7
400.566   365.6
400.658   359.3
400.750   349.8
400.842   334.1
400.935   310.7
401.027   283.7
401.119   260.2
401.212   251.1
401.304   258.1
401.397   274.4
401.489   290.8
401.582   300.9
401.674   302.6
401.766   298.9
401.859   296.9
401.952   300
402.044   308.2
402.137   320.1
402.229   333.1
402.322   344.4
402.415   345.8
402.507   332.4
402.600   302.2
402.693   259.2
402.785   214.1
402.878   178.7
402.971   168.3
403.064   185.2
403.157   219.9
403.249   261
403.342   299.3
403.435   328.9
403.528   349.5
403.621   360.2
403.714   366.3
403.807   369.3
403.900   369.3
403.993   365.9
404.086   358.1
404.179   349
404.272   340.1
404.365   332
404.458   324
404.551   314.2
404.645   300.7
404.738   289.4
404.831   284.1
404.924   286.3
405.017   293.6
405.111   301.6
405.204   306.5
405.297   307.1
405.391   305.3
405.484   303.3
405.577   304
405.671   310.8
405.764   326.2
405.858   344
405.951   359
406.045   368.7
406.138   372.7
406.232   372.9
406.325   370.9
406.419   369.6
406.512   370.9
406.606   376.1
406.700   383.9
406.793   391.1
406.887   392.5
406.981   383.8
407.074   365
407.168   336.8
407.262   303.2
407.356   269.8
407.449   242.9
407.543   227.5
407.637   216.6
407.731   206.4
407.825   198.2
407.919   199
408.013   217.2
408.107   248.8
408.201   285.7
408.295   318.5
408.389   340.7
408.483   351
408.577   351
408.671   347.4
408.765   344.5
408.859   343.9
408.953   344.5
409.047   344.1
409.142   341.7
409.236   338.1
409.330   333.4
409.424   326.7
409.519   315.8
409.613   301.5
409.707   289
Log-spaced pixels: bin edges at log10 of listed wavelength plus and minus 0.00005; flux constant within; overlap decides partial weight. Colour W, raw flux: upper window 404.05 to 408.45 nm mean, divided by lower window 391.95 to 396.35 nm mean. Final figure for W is 1.27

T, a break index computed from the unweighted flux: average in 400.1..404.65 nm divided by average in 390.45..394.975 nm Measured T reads 1.20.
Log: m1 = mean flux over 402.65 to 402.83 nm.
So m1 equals 237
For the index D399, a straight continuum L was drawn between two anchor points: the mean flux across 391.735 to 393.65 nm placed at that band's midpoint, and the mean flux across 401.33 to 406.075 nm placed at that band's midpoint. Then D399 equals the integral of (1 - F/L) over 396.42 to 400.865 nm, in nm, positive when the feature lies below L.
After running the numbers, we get -0.46 nm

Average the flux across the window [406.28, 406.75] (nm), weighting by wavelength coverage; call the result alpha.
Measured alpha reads 374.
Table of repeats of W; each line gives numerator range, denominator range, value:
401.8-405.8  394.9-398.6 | 1.17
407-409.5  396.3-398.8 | 1.07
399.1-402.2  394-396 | 1.35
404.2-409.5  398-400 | 1.02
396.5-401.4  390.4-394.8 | 1.18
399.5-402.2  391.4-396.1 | 1.32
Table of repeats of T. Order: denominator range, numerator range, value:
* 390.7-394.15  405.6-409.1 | 1.26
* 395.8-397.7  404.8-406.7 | 1.15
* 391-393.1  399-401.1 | 1.29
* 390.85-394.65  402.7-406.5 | 1.22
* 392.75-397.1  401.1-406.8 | 1.31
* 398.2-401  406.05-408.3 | 0.94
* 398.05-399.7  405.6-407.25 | 1.17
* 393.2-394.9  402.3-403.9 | 1.19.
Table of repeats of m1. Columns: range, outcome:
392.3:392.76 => 312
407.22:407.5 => 271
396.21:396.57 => 292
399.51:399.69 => 345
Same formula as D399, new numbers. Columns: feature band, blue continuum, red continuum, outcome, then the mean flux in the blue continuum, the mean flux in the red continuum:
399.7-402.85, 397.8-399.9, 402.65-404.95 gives -0.14 nm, 306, 299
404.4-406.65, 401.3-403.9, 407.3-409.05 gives -0.31 nm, 294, 283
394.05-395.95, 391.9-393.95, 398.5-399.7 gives 0.24 nm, 246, 333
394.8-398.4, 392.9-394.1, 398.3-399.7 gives 0.09 nm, 193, 322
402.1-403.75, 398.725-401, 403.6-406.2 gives 0.24 nm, 345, 329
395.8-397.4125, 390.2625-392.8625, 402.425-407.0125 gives 0.04 nm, 285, 321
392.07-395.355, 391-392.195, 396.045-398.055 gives 0.45 nm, 277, 284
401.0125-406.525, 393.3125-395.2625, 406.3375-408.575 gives -0.41 nm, 239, 306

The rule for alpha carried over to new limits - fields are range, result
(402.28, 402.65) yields 330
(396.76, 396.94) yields 290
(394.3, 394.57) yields 296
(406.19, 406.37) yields 373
